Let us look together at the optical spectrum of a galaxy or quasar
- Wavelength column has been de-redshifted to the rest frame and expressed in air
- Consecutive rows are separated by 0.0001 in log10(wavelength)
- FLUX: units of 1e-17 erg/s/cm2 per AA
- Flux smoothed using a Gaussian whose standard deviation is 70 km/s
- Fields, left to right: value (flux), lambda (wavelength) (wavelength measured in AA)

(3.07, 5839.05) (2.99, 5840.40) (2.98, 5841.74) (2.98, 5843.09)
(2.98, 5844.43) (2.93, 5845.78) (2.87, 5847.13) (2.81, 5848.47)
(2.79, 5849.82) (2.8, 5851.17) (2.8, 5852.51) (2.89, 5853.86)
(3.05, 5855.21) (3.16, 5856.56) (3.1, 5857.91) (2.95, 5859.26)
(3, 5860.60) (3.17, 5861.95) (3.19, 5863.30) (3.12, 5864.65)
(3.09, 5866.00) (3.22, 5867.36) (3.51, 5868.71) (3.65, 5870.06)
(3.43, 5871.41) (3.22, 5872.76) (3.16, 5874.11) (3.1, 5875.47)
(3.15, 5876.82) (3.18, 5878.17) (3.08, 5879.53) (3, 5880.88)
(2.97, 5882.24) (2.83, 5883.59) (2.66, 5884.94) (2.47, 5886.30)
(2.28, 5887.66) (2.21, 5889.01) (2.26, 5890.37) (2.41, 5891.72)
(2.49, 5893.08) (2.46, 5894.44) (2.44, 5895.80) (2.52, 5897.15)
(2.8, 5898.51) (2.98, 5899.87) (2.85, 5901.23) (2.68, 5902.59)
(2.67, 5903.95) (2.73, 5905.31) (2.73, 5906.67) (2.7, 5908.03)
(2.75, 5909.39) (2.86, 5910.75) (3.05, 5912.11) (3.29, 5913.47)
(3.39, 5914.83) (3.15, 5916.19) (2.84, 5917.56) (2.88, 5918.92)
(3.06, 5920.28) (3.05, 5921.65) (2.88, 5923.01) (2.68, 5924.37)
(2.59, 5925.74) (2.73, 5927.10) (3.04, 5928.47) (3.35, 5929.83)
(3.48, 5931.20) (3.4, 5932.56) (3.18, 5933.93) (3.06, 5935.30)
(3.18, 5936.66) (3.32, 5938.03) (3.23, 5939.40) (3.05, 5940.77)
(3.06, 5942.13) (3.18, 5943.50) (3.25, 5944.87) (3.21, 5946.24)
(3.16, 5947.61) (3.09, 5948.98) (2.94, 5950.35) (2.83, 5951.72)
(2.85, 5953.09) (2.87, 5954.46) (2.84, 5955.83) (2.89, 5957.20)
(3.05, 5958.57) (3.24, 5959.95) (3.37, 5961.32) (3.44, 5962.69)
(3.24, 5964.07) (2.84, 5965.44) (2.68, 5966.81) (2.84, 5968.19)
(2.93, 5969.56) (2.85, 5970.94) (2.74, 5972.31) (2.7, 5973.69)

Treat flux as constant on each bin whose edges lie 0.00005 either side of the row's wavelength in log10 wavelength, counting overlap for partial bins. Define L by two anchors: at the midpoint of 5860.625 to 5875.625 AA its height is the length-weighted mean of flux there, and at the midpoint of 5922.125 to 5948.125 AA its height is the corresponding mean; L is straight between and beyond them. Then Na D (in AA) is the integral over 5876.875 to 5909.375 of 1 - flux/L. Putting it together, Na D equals 5.26 AA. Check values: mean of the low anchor 3.25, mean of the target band 2.68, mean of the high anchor 3.11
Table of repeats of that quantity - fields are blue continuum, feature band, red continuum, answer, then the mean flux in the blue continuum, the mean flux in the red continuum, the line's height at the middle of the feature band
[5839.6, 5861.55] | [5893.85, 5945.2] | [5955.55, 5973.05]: 0.3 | 2.95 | 3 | 2.98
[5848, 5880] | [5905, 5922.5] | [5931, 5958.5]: 0.8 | 3.11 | 3.1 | 3.1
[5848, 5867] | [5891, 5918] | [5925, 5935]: 2.5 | 3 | 3.1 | 3.07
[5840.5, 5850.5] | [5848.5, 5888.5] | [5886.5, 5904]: -4.3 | 2.91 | 2.54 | 2.74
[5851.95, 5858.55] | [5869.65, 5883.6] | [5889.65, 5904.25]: -1.9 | 3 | 2.59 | 2.79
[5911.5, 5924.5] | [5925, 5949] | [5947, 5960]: -1.2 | 3.04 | 2.96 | 3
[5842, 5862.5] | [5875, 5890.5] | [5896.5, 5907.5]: 0.3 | 2.95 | 2.74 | 2.82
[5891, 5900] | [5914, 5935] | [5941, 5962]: -1.7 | 2.56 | 3.06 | 2.82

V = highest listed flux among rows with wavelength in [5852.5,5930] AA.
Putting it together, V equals 3.65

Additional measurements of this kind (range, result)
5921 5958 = 3.48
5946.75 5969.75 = 3.44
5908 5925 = 3.39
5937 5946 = 3.32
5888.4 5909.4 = 2.98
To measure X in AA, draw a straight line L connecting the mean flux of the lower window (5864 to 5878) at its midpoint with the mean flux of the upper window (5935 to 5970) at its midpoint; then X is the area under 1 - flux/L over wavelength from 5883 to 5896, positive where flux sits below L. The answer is 3.1 AA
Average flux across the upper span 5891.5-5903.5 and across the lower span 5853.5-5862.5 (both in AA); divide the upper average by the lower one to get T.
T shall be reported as 0.86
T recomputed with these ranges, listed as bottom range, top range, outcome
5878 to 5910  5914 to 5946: 1.16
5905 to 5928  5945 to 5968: 1.04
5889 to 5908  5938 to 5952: 1.20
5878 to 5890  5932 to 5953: 1.16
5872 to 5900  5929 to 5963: 1.14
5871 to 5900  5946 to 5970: 1.09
